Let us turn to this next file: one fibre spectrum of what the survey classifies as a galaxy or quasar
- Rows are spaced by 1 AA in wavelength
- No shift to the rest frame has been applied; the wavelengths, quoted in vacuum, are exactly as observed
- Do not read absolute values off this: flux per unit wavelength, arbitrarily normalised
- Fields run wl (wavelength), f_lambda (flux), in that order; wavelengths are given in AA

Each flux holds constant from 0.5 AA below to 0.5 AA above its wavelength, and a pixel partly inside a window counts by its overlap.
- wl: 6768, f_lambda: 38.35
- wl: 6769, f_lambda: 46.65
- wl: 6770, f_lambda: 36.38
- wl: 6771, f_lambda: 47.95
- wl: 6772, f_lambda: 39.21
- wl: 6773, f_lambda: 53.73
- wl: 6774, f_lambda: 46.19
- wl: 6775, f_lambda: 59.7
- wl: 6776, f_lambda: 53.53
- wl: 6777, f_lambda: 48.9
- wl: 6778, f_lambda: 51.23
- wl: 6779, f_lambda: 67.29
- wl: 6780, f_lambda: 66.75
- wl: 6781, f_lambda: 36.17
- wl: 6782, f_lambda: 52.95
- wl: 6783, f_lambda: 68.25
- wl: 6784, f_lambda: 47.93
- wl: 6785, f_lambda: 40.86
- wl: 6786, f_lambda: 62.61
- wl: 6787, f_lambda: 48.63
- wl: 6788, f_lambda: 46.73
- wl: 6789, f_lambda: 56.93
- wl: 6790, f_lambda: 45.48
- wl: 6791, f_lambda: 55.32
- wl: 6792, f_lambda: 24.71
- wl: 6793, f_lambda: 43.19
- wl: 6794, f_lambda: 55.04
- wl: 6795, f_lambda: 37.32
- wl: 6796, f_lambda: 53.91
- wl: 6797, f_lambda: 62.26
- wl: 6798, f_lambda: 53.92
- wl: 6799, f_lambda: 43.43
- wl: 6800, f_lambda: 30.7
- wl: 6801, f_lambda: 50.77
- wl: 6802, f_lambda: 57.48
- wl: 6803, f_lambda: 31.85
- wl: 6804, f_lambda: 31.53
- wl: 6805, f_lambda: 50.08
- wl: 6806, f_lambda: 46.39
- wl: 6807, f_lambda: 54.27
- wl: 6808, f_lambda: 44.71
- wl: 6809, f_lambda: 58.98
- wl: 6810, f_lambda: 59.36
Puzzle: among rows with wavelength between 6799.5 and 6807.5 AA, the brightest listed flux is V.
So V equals 57.48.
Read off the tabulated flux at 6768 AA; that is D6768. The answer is 38.35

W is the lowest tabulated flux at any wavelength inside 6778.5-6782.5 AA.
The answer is 36.17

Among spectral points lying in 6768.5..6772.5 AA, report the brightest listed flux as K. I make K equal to 47.95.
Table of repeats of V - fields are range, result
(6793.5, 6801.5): 62.26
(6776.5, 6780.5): 67.29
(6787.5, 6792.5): 56.93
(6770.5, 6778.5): 59.7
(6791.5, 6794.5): 55.04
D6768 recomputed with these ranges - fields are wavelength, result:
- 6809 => 58.98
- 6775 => 59.7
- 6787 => 48.63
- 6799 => 43.43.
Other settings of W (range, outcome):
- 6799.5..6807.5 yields 30.7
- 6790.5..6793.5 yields 24.71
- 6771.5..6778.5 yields 39.21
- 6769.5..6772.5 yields 36.38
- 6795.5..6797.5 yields 53.91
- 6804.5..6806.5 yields 46.39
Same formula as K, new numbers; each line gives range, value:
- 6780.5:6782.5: 52.95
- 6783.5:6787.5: 62.61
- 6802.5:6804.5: 31.85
